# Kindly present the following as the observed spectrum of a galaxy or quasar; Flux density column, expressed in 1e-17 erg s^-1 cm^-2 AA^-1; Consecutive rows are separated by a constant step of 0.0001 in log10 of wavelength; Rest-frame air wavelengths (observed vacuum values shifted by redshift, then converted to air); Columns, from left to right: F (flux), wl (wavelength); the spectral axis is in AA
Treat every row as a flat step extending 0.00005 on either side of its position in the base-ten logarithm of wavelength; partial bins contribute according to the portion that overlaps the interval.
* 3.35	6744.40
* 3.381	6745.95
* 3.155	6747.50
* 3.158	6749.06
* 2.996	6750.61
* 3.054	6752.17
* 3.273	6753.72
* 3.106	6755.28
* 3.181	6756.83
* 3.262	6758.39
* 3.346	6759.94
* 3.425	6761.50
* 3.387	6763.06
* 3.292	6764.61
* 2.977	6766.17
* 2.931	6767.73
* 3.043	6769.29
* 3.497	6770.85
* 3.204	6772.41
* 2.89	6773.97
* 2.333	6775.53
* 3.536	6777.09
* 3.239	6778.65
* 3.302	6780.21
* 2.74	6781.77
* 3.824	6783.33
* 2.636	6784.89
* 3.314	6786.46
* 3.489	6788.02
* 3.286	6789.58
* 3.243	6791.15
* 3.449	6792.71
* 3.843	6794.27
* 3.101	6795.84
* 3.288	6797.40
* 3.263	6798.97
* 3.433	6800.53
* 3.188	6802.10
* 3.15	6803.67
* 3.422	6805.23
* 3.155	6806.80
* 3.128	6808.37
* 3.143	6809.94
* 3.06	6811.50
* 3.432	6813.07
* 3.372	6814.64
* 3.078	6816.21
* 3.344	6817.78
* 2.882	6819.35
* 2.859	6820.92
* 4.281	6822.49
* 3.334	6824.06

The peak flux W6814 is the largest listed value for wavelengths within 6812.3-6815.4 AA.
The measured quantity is 3.432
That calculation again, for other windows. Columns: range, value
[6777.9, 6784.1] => 3.824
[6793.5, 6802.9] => 3.843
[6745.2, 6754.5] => 3.381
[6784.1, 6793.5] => 3.489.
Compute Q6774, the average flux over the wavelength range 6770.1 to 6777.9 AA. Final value 3.09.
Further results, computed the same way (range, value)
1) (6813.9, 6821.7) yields 3.11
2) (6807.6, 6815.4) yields 3.23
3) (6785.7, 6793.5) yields 3.36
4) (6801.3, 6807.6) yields 3.23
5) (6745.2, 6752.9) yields 3.15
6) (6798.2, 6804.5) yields 3.26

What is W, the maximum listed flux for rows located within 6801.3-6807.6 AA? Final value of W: 3.422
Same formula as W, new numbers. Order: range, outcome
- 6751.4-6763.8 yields 3.425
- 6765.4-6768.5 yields 2.977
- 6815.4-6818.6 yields 3.344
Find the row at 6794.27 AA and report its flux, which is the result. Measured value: 3.843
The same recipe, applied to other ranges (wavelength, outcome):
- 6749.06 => 3.158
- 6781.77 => 2.74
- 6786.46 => 3.314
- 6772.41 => 3.204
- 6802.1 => 3.188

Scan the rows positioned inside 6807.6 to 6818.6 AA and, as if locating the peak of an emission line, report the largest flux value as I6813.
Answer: 3.432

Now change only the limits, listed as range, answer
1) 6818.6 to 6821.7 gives 2.882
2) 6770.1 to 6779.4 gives 3.536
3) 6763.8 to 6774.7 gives 3.497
